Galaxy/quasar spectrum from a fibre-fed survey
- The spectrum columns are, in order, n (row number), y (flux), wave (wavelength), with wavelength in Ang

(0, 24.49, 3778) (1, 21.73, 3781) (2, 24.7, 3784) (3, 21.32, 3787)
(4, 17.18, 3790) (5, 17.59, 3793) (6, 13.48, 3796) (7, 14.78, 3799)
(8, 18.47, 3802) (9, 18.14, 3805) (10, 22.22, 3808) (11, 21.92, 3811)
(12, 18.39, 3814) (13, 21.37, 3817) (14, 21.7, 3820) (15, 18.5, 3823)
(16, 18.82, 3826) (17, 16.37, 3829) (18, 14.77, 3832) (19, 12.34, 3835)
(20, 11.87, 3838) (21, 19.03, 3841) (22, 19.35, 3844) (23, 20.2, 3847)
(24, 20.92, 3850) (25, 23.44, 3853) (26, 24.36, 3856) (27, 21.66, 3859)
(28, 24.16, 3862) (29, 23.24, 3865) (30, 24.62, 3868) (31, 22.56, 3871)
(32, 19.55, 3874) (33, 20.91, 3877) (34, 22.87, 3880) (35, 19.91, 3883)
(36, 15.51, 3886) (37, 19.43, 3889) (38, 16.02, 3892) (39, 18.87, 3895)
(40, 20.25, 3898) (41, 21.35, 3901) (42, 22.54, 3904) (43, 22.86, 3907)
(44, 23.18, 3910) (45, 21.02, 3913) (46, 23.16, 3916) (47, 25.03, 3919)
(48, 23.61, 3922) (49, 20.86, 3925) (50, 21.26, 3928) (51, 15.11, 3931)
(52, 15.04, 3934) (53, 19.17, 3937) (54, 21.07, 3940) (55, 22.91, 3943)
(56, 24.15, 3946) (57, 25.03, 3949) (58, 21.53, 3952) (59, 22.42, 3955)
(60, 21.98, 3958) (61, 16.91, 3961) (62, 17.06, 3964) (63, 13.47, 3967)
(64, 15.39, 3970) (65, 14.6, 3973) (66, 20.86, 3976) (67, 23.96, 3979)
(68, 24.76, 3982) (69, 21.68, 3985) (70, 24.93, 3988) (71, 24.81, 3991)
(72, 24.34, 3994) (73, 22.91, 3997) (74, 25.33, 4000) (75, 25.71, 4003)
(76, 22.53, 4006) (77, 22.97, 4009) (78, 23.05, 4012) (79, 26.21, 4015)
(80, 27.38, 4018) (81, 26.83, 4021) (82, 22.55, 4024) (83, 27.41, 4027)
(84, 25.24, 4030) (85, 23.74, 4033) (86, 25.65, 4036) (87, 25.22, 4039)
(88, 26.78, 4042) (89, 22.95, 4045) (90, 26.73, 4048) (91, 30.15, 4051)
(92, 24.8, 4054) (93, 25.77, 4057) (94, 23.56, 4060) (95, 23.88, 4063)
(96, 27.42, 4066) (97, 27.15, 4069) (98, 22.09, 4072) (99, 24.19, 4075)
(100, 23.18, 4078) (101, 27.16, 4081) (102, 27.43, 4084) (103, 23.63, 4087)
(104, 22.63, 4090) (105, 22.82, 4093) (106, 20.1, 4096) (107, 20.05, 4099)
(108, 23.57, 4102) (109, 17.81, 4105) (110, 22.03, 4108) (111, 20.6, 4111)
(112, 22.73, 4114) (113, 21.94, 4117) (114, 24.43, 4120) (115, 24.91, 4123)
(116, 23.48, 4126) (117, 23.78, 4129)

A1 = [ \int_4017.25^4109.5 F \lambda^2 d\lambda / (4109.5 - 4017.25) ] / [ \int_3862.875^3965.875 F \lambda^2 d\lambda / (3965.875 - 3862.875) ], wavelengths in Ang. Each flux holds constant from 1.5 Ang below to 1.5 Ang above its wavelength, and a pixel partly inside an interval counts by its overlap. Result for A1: 1.3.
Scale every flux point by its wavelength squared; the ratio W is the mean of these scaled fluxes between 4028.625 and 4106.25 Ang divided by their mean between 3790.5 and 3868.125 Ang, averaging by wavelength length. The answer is 1.4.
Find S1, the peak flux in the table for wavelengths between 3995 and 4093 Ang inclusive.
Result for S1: 30.15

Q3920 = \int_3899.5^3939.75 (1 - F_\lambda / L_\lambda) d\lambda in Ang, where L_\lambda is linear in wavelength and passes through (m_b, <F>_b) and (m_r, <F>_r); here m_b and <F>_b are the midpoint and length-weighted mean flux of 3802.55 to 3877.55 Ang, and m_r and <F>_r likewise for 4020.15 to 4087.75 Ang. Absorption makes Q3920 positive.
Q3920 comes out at 1.6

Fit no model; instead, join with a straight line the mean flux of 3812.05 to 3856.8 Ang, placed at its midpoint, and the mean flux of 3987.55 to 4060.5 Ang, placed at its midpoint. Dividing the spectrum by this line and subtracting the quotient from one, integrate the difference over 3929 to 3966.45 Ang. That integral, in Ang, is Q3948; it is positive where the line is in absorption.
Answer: 4.2 Ang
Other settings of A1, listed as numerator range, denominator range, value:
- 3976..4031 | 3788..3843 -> 1.53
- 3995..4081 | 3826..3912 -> 1.36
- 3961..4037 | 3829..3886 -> 1.22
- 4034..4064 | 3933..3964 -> 1.28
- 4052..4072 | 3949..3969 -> 1.38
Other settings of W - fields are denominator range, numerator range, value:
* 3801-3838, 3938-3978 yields 1.16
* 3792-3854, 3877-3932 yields 1.19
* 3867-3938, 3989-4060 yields 1.30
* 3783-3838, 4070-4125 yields 1.45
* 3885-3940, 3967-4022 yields 1.18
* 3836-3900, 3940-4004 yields 1.12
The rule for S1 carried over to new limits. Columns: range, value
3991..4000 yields 25.33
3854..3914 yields 24.62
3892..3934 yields 25.03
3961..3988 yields 24.93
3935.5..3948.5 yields 24.15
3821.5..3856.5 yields 24.36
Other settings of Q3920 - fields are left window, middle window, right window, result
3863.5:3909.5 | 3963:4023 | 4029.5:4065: 3.5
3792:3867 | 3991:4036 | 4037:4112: -3.7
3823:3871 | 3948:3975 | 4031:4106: 4.2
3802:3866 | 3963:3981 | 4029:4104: 3.8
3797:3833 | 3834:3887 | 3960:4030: -2.0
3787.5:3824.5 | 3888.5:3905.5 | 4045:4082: 1.1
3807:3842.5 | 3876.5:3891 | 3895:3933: 0.6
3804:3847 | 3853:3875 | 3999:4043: -3.8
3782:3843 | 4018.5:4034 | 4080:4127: -2.7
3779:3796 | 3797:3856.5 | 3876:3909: 3.9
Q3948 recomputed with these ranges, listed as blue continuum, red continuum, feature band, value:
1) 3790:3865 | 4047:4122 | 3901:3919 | -1.87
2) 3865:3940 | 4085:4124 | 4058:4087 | -4.18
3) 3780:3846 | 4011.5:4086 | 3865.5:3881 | -1.52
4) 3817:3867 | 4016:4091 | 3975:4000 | -0.15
